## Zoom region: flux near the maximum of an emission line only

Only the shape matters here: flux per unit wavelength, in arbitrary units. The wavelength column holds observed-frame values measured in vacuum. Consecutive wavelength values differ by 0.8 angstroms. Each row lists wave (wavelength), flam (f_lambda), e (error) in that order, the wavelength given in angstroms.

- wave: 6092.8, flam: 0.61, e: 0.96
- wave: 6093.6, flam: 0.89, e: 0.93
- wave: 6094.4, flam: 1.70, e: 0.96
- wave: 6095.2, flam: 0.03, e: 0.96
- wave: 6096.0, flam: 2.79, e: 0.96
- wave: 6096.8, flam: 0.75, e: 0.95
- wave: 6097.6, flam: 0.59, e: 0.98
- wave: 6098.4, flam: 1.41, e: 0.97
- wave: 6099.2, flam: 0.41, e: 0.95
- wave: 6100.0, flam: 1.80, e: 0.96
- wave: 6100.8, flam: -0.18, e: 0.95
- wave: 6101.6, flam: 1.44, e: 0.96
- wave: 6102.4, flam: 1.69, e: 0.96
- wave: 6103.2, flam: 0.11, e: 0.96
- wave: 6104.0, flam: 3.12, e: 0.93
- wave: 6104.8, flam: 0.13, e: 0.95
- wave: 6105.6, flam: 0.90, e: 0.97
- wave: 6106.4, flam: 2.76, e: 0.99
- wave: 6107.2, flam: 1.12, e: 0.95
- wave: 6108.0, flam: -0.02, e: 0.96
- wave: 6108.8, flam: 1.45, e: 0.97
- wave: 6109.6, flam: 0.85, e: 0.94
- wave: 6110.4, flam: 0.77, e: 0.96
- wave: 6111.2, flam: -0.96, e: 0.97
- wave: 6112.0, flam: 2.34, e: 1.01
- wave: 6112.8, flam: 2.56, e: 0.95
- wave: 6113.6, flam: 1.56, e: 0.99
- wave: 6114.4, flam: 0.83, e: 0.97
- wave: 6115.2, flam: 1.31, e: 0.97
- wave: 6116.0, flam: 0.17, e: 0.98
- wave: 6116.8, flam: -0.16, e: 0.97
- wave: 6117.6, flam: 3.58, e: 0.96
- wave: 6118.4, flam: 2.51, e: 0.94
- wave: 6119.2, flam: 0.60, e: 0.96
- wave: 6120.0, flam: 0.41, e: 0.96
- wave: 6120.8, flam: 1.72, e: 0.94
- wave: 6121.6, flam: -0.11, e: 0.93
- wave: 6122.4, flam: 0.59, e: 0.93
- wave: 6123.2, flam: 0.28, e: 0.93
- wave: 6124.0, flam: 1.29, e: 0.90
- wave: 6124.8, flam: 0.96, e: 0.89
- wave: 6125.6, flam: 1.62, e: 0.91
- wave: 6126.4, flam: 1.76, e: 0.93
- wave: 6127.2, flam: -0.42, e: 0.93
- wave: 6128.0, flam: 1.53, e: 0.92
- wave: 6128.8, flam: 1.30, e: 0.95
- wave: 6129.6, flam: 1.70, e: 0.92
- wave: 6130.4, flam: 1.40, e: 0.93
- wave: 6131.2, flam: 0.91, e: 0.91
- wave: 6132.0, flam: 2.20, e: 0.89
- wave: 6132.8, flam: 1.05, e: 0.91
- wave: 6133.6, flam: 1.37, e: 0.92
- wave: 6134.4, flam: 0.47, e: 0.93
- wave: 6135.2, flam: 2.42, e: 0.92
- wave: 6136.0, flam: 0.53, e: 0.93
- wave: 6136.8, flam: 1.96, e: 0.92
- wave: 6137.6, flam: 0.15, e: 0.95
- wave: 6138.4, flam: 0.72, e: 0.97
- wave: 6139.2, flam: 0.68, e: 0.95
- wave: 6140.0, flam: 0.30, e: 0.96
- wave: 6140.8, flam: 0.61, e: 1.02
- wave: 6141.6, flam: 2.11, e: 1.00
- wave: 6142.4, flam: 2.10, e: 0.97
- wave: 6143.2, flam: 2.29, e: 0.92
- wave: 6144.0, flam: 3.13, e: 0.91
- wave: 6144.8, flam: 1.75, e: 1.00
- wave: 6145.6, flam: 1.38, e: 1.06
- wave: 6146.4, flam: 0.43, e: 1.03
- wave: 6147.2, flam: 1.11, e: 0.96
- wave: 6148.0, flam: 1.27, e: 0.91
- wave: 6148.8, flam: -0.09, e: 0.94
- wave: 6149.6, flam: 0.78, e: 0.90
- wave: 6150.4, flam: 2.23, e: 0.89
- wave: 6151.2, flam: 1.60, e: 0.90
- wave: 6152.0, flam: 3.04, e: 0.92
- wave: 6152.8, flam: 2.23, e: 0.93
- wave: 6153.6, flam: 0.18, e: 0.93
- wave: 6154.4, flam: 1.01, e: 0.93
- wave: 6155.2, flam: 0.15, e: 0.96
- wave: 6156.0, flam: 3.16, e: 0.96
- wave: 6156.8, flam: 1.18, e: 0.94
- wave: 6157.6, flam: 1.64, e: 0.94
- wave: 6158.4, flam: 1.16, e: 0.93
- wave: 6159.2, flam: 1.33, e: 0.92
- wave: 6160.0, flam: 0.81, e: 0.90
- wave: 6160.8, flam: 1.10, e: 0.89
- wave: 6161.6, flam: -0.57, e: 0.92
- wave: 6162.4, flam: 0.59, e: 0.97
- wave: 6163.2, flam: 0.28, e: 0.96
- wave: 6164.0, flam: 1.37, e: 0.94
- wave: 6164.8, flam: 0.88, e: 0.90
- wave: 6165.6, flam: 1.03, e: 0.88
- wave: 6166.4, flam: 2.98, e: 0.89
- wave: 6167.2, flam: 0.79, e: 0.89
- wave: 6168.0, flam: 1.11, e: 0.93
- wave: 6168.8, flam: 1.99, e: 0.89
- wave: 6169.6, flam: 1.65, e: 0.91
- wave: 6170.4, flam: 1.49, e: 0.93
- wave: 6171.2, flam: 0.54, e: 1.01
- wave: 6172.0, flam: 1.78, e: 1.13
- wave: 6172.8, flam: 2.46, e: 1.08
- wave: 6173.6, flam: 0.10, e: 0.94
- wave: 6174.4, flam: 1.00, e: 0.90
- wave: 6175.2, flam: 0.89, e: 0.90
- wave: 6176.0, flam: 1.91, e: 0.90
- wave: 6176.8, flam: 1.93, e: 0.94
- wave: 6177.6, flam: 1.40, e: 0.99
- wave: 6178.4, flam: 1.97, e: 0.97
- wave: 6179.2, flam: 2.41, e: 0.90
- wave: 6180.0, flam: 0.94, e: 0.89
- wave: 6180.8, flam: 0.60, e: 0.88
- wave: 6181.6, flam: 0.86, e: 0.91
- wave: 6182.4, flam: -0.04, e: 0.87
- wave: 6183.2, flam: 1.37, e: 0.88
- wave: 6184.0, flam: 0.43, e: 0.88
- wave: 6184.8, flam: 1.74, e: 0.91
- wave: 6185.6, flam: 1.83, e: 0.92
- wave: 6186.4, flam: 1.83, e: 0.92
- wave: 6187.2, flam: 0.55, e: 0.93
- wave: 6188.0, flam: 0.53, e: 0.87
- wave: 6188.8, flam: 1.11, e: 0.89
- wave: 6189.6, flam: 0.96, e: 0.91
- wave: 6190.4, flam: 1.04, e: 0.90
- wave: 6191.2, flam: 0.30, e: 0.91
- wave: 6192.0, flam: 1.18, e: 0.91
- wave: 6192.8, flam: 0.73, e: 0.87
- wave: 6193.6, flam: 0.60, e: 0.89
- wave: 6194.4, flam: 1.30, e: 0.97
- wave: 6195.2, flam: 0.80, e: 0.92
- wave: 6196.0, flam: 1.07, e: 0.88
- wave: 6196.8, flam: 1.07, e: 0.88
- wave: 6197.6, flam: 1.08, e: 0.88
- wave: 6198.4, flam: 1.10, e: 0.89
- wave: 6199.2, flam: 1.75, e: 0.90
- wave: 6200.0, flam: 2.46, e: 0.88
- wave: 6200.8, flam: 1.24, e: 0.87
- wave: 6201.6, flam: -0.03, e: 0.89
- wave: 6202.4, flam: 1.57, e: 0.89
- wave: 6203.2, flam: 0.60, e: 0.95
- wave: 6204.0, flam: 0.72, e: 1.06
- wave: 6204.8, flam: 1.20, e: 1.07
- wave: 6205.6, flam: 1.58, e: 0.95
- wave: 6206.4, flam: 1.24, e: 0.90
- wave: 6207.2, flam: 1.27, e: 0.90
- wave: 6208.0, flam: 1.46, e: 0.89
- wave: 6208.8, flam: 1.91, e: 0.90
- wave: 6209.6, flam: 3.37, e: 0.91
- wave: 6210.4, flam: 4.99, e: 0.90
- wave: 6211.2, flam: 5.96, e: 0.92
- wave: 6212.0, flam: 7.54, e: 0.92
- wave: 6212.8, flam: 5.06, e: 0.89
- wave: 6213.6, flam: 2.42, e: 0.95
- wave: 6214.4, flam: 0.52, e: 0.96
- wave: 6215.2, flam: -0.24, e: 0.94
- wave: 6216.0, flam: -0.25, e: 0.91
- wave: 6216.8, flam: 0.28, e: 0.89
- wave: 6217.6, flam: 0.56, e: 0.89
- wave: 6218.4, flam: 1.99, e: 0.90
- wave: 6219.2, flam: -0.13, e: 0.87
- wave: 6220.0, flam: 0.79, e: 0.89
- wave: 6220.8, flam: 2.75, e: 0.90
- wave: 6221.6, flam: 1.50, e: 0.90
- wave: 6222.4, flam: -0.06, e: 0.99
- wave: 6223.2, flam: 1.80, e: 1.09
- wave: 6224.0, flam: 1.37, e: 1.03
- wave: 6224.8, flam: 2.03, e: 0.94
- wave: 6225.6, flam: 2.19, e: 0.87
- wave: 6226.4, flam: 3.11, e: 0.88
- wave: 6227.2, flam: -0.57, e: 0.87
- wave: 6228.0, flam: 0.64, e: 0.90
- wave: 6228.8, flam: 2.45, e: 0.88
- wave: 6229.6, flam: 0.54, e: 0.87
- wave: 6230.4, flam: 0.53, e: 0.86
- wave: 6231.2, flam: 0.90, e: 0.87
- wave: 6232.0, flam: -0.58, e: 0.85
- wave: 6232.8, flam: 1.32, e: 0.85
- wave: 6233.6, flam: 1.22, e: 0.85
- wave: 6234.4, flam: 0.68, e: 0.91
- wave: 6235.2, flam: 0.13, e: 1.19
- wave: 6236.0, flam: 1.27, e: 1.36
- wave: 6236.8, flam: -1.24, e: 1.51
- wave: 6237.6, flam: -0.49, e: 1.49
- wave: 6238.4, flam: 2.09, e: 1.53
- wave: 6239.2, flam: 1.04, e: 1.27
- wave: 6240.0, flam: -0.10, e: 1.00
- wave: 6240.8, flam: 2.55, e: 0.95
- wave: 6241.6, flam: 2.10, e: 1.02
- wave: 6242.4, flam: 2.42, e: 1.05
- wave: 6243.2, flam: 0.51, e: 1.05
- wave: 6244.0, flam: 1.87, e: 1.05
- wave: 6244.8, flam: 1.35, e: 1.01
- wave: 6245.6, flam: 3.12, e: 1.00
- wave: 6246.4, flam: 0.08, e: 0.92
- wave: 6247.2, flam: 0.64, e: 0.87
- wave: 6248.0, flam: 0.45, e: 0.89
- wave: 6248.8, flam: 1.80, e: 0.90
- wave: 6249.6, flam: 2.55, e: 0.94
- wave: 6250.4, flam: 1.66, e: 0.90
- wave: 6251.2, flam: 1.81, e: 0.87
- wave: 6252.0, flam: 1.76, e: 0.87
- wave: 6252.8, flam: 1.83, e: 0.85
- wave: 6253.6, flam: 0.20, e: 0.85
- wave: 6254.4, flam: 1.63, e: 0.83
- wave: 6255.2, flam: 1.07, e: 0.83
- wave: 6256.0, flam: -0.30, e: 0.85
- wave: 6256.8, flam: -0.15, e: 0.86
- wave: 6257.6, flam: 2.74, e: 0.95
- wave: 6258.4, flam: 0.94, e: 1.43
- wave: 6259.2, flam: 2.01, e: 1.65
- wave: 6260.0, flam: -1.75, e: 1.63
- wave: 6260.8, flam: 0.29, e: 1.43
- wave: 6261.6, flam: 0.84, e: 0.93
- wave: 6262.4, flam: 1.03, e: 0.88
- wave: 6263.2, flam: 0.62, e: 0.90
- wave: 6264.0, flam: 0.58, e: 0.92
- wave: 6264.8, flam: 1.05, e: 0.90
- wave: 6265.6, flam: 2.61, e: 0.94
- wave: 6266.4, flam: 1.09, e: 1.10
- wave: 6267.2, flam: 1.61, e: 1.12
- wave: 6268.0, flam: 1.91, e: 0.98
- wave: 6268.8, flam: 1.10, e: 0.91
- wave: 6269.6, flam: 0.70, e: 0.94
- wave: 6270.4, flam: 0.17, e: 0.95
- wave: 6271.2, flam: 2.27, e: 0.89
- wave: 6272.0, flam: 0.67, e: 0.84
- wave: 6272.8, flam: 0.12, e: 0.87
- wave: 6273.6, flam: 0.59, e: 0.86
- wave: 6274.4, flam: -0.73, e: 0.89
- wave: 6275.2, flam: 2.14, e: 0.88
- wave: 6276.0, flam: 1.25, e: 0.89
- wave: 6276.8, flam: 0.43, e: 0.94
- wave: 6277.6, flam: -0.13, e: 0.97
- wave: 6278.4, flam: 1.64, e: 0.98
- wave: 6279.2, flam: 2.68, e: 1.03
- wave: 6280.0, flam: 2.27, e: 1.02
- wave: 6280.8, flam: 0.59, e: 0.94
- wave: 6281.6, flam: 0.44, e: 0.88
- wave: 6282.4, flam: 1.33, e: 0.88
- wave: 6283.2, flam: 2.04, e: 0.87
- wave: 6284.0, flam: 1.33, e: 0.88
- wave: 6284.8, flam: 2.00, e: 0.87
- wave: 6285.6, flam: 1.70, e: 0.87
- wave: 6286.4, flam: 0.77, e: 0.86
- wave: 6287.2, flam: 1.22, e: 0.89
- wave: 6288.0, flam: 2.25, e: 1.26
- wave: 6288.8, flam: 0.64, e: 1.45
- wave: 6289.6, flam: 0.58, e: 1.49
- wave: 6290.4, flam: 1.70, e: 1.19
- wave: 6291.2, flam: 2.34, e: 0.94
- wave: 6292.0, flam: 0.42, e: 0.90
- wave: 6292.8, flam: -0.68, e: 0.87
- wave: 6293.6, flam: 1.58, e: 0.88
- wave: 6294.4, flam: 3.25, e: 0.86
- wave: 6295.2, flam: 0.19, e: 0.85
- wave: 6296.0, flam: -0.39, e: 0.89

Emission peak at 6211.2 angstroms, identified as [O III]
